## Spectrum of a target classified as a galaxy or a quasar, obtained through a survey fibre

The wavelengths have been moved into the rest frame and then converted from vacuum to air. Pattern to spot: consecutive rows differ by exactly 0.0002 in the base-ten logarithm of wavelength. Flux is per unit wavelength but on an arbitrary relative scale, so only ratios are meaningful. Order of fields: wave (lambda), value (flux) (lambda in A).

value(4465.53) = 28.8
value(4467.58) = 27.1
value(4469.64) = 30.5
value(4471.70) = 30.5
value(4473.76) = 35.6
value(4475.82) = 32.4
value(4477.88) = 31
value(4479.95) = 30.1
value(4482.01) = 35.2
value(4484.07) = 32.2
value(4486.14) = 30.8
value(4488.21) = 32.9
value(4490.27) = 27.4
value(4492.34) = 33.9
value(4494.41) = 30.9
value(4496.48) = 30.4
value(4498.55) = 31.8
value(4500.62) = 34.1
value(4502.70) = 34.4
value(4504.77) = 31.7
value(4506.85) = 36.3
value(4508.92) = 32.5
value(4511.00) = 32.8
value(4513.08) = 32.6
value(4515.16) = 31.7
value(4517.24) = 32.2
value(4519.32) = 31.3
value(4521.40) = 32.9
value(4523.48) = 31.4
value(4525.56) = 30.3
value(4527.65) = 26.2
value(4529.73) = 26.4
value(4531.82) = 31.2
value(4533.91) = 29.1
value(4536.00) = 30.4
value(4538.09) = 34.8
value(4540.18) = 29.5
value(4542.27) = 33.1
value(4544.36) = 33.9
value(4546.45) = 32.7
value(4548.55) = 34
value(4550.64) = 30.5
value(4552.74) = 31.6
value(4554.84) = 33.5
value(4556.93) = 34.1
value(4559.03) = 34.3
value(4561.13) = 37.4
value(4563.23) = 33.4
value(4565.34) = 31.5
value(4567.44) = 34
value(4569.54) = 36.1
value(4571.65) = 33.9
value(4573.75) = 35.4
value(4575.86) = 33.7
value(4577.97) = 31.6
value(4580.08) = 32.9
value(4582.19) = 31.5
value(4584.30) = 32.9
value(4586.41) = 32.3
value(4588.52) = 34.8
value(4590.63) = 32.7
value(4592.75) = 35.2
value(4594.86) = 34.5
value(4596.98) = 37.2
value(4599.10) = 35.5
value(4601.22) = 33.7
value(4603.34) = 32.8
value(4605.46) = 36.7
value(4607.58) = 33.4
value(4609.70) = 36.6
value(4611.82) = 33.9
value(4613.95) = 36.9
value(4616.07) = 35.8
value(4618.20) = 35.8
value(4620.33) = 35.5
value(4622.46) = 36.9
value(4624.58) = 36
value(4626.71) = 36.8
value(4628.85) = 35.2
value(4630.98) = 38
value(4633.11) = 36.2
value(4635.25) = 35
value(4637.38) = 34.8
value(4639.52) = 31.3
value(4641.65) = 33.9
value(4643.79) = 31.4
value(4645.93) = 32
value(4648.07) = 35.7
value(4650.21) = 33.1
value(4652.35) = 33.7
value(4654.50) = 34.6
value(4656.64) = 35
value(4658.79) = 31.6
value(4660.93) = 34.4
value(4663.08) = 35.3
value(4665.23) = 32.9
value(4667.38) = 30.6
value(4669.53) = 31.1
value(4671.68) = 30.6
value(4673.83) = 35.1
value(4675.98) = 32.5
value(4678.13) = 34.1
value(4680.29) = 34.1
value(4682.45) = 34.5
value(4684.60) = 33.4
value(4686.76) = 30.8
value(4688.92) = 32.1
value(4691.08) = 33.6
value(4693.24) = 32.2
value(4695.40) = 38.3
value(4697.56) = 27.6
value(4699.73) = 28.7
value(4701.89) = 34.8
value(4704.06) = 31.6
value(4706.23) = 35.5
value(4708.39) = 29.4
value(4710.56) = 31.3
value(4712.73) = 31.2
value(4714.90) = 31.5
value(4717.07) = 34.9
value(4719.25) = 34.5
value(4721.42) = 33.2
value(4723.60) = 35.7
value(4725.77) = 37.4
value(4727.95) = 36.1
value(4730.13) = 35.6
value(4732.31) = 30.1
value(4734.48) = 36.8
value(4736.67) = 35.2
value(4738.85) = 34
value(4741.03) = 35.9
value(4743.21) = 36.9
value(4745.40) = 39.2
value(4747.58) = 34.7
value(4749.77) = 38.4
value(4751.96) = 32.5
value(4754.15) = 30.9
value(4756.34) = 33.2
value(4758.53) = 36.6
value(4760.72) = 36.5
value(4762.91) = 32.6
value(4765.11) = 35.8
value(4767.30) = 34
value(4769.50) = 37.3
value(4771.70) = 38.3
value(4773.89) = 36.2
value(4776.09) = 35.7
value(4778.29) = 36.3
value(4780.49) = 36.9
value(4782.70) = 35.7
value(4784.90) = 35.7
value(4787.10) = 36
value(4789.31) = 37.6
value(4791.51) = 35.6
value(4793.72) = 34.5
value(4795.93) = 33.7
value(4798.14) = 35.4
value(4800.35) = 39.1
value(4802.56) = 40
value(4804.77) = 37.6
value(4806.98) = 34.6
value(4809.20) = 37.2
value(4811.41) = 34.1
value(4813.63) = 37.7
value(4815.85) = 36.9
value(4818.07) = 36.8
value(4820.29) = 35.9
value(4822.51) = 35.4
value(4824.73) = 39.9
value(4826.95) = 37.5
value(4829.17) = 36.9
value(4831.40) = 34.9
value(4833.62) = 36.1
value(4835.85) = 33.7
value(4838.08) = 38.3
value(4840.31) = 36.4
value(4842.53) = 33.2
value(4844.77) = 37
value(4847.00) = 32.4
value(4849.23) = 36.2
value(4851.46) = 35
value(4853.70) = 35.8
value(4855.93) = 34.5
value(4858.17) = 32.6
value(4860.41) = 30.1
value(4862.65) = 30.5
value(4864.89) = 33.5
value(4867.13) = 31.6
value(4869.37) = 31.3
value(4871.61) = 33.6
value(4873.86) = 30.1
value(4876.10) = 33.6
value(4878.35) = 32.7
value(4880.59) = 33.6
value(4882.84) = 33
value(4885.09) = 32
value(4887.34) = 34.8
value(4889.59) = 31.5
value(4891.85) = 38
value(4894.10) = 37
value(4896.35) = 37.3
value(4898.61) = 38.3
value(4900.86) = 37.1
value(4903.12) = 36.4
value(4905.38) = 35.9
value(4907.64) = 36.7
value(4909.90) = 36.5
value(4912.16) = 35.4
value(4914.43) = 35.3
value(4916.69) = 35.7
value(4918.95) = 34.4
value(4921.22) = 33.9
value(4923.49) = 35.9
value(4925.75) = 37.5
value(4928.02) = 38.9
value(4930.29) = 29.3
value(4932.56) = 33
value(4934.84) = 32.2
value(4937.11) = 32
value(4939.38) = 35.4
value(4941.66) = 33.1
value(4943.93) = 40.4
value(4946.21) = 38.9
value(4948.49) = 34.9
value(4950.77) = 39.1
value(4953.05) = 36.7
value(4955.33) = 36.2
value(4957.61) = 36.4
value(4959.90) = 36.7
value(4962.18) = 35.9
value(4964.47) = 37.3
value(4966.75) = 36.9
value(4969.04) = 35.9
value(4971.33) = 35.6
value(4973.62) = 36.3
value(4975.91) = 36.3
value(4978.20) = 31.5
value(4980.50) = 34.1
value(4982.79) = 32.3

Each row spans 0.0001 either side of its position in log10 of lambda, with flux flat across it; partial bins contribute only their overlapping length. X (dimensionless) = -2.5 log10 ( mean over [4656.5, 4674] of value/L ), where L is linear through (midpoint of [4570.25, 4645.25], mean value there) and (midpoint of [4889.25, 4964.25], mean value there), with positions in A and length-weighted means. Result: 0.067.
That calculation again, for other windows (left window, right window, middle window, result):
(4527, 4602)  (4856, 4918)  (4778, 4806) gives -0.08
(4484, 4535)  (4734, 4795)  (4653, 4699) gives 0.04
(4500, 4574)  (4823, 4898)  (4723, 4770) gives -0.05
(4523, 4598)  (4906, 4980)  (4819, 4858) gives -0.03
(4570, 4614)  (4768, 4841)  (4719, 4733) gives 0.03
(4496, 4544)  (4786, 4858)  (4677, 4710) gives 0.05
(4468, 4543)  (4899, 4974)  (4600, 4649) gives -0.07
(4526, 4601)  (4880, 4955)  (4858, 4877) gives 0.11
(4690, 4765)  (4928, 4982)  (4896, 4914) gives -0.04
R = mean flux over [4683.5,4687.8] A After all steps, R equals 32.2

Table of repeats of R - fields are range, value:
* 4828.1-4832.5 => 35.8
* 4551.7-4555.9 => 32.6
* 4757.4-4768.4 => 35.1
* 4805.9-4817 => 36.1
